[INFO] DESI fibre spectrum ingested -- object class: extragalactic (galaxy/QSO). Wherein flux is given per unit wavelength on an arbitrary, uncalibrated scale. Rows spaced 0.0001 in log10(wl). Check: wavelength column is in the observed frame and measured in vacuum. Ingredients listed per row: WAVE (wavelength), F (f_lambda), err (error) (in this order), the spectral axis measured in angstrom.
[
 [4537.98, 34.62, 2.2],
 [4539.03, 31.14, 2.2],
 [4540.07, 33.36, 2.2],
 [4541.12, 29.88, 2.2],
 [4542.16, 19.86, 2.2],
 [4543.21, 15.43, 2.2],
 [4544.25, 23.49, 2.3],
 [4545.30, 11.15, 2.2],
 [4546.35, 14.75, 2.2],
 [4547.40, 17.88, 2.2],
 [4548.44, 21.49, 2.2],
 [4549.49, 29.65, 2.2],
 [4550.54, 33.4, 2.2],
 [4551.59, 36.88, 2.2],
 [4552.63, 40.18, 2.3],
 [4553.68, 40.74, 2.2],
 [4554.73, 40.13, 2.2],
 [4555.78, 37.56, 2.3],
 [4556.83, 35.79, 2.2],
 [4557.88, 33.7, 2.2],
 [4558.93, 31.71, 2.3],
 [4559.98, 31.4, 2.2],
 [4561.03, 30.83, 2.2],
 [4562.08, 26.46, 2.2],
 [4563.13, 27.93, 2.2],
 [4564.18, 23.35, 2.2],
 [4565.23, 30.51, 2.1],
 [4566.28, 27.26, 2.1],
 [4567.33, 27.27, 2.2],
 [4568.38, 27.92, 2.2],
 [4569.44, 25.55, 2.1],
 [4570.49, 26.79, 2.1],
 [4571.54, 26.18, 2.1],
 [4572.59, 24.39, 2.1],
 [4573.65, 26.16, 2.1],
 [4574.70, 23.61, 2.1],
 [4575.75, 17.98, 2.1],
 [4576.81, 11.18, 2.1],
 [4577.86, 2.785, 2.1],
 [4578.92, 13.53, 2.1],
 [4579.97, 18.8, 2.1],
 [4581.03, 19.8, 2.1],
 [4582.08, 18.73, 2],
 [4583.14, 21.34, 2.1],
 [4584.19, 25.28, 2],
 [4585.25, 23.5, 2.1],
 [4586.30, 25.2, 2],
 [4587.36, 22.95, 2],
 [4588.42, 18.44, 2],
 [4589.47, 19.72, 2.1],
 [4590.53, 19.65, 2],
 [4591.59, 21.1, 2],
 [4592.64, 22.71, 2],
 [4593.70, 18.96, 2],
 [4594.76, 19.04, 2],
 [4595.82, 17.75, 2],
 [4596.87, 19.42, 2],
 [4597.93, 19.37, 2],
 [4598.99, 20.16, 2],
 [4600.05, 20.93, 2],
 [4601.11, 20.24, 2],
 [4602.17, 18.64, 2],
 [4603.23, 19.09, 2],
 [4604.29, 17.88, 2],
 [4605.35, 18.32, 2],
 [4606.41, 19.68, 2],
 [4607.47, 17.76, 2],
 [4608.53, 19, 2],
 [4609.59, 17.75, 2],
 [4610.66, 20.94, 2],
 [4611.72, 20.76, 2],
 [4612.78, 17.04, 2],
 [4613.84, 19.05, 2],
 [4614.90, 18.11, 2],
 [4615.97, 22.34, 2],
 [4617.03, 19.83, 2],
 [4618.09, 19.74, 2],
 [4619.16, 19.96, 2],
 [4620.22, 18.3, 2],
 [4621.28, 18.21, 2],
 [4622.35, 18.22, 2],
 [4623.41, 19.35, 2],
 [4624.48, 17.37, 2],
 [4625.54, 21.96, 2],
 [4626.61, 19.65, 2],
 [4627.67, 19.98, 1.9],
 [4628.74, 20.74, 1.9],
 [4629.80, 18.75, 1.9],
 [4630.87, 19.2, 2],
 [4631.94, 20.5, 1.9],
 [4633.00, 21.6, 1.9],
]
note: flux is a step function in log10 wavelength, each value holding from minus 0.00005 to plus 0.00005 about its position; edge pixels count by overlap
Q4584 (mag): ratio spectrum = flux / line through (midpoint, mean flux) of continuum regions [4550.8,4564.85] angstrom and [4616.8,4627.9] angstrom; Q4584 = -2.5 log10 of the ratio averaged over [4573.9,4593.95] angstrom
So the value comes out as 0.39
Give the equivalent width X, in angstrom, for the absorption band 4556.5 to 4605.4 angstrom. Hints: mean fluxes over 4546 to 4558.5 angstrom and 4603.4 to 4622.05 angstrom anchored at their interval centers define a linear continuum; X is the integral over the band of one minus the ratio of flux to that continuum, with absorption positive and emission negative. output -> 6.6 angstrom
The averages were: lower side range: 32.1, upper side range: 19.1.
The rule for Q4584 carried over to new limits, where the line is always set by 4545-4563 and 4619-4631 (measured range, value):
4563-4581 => 0.24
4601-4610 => 0.20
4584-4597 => 0.18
